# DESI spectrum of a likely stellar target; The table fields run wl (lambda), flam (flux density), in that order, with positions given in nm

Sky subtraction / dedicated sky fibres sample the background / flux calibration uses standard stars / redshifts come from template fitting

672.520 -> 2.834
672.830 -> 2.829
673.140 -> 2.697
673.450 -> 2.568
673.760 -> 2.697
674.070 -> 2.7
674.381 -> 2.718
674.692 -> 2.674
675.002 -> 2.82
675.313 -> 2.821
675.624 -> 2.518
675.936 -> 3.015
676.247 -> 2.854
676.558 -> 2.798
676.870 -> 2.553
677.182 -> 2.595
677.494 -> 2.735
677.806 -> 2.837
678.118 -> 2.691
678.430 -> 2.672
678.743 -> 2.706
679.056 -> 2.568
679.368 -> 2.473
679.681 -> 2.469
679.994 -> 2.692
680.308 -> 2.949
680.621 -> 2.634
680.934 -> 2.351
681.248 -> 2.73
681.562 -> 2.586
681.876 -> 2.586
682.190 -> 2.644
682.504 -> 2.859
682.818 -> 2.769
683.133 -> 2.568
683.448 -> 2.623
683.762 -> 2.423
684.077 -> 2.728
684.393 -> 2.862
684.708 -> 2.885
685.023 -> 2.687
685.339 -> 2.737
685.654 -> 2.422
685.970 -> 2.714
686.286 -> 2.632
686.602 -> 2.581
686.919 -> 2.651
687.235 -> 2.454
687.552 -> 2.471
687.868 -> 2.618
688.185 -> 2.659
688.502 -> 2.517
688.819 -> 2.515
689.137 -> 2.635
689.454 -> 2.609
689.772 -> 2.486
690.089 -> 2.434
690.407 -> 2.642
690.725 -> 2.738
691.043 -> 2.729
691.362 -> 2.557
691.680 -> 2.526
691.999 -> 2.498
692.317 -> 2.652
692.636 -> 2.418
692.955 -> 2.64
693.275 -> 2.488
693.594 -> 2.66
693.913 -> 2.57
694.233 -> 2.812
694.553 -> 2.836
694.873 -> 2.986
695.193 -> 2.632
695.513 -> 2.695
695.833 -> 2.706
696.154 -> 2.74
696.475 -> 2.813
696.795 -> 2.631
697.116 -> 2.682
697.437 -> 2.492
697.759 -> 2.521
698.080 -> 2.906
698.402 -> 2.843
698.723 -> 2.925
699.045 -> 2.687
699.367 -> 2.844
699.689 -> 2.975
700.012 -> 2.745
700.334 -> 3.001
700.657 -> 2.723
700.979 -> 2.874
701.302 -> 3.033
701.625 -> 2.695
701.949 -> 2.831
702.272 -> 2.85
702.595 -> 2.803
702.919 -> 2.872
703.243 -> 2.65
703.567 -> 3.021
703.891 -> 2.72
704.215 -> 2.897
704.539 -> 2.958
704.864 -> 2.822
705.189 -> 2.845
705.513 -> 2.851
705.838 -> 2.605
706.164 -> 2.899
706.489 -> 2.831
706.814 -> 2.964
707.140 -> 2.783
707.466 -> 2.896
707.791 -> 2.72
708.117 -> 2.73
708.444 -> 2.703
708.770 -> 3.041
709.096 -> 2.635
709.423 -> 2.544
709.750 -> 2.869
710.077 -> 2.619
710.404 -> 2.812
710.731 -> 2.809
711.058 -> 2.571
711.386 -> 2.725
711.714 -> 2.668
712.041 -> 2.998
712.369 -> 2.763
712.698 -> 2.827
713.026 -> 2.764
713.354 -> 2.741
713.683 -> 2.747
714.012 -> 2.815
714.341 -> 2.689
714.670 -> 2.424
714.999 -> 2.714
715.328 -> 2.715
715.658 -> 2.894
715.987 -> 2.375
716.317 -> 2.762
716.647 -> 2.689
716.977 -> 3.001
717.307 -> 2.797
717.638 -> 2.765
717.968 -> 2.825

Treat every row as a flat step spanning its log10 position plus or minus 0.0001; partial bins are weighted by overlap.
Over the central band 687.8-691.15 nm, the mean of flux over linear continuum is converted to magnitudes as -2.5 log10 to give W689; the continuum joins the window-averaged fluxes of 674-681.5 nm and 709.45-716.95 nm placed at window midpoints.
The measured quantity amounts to 0.04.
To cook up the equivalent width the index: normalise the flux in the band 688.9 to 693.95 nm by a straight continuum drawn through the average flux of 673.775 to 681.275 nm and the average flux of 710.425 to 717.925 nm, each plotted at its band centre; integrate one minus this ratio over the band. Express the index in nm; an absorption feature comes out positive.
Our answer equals 0.24 nm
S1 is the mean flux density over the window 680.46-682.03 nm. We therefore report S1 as 2.58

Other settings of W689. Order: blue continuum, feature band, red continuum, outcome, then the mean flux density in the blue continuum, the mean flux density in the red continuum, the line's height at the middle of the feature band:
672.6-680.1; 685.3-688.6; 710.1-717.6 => 0.05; 2.7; 2.74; 2.71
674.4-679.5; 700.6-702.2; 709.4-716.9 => -0.05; 2.71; 2.73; 2.72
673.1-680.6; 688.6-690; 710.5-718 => 0.07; 2.7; 2.74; 2.71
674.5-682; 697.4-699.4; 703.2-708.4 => 0.01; 2.68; 2.83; 2.79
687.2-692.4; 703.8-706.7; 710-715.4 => -0.06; 2.57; 2.73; 2.68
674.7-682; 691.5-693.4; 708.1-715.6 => 0.07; 2.68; 2.74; 2.7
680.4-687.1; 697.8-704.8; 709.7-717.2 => -0.06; 2.65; 2.74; 2.7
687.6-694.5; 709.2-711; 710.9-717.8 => 0.00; 2.59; 2.74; 2.71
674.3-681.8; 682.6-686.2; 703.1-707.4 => 0.02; 2.68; 2.84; 2.72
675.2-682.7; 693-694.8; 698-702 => 0.05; 2.68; 2.85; 2.8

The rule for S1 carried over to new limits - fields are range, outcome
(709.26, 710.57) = 2.71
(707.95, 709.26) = 2.78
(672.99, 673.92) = 2.66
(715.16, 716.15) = 2.66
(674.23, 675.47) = 2.76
